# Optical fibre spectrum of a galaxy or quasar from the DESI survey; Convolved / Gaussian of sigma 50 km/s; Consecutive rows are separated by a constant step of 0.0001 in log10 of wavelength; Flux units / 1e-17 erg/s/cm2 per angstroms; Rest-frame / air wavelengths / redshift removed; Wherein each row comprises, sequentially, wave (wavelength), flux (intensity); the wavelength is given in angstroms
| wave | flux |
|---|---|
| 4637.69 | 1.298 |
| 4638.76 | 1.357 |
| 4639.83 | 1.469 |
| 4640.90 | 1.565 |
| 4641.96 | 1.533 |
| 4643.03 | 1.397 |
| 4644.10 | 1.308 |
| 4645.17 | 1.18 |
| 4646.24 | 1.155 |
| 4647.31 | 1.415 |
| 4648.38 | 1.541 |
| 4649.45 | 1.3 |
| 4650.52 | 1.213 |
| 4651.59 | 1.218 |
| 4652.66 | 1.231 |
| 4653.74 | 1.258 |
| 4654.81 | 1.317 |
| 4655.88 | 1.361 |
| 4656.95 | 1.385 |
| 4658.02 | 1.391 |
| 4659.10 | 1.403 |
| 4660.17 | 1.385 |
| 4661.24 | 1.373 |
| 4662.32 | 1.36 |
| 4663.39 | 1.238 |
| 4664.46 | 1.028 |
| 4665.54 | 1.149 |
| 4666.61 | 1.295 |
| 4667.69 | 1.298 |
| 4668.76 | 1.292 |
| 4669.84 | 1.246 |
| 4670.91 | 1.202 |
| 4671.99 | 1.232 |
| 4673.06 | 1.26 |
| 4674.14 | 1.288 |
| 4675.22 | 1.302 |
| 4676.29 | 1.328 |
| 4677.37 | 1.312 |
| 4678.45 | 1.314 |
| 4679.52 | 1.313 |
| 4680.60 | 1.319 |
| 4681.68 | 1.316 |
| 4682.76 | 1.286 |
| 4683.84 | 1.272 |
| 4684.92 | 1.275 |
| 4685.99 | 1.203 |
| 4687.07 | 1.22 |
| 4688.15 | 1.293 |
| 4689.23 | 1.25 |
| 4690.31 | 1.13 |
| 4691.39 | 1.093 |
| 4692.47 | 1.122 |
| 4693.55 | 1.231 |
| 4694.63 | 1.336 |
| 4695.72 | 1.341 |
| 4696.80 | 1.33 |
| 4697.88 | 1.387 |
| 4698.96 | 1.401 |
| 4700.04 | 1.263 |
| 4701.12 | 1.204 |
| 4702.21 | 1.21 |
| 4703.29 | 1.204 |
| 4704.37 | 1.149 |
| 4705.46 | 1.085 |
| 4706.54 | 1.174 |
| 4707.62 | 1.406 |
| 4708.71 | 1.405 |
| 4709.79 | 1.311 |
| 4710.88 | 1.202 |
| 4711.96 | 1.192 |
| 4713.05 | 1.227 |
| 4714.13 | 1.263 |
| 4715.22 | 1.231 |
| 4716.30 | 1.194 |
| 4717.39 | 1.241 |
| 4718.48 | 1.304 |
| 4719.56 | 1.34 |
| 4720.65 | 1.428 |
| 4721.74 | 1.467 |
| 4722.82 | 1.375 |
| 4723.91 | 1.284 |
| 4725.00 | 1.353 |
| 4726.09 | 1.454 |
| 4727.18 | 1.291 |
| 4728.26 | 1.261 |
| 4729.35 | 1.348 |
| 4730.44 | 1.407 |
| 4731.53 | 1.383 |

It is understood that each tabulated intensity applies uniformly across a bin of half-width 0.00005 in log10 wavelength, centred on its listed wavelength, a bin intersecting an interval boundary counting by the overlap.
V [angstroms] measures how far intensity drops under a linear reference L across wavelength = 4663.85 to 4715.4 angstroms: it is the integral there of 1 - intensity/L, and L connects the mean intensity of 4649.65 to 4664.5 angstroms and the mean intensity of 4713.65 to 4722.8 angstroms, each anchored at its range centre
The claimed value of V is 2.2 angstroms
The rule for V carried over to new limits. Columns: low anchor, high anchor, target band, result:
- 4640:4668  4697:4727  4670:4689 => 0.4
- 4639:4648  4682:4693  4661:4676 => 0.4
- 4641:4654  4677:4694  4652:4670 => 0.0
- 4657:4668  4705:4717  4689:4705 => 0.2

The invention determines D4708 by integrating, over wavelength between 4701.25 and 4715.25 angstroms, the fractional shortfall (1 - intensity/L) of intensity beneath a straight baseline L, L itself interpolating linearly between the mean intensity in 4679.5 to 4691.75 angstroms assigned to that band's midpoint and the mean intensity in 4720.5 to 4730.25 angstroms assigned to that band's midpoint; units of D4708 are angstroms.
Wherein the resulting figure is 0.83 angstroms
